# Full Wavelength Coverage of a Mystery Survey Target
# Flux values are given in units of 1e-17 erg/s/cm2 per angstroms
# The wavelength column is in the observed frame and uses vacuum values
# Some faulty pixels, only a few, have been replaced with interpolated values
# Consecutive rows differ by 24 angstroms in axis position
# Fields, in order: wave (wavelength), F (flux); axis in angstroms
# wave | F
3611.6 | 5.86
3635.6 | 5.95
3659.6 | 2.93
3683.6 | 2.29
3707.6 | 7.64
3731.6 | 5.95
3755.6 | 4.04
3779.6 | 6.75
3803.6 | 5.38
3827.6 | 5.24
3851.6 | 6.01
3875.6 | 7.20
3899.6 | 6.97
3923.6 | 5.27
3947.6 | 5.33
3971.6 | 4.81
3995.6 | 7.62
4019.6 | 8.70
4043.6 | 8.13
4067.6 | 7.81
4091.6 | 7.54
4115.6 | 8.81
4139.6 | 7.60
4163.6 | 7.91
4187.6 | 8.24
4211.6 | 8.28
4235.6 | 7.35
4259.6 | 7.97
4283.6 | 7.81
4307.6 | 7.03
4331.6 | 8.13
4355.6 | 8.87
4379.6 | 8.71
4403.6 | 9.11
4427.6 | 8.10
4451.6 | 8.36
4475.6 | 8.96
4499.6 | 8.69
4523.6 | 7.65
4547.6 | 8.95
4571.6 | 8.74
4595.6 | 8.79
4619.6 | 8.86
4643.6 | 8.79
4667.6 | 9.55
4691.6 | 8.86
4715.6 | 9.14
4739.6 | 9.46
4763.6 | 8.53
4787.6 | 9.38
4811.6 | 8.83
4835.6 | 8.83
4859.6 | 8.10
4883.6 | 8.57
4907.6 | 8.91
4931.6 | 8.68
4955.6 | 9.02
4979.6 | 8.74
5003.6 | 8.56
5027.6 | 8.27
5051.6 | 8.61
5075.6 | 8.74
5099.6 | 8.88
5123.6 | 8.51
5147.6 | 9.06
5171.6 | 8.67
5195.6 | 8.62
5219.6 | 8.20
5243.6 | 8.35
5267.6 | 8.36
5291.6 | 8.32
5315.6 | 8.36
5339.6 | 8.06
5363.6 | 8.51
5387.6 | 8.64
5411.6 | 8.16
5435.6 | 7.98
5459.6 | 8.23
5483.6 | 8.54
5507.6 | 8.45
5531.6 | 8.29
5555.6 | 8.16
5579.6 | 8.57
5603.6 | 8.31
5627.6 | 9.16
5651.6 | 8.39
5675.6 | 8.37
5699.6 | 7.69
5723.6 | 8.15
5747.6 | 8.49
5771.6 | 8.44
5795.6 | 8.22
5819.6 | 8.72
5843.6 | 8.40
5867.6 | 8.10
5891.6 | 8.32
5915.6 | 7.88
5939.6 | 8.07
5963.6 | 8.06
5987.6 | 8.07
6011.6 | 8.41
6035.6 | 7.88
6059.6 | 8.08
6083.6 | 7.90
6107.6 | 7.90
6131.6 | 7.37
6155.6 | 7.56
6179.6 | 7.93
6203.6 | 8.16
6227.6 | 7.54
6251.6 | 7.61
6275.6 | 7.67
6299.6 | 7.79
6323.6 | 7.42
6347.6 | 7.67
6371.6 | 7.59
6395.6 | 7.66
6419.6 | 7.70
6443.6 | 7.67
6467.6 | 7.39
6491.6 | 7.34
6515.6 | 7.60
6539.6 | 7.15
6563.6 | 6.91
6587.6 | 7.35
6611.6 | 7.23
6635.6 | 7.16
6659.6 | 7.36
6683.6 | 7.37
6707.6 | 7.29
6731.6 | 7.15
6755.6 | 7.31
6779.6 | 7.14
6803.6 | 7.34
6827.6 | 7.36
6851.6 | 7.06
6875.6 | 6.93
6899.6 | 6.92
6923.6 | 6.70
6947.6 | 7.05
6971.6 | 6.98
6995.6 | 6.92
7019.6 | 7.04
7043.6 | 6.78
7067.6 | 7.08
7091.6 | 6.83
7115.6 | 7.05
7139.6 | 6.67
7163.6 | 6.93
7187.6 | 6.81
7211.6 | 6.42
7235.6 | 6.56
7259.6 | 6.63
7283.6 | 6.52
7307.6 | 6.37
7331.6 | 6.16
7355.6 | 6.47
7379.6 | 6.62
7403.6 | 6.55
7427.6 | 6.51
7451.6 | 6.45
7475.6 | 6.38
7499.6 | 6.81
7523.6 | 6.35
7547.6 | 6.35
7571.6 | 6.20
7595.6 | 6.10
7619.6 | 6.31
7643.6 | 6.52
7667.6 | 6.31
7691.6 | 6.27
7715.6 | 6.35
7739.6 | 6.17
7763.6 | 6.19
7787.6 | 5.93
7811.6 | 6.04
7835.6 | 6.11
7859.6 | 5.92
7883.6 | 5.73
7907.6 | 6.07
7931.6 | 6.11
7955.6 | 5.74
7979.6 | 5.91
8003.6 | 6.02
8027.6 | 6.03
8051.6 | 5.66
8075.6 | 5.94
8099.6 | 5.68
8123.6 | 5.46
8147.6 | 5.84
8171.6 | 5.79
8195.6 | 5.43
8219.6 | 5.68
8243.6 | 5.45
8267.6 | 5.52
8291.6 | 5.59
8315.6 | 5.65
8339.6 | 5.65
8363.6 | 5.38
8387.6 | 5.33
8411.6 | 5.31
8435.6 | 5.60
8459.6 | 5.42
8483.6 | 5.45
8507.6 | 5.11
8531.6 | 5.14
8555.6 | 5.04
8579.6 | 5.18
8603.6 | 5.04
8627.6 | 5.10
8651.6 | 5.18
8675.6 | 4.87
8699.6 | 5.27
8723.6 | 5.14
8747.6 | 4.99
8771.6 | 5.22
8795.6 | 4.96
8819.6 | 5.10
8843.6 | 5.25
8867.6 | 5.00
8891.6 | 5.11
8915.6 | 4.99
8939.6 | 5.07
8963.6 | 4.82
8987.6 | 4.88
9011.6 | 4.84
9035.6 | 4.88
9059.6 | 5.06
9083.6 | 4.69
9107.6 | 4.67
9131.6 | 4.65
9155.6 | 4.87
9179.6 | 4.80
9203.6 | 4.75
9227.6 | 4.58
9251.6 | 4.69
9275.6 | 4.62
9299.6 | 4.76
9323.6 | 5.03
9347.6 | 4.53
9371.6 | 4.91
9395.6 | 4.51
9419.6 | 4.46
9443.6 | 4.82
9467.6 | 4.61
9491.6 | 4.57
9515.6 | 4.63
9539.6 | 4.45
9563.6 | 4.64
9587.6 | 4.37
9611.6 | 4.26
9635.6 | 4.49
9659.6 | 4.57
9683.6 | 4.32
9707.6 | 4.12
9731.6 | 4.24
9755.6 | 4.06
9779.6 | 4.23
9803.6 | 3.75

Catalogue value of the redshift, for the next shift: 0.00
